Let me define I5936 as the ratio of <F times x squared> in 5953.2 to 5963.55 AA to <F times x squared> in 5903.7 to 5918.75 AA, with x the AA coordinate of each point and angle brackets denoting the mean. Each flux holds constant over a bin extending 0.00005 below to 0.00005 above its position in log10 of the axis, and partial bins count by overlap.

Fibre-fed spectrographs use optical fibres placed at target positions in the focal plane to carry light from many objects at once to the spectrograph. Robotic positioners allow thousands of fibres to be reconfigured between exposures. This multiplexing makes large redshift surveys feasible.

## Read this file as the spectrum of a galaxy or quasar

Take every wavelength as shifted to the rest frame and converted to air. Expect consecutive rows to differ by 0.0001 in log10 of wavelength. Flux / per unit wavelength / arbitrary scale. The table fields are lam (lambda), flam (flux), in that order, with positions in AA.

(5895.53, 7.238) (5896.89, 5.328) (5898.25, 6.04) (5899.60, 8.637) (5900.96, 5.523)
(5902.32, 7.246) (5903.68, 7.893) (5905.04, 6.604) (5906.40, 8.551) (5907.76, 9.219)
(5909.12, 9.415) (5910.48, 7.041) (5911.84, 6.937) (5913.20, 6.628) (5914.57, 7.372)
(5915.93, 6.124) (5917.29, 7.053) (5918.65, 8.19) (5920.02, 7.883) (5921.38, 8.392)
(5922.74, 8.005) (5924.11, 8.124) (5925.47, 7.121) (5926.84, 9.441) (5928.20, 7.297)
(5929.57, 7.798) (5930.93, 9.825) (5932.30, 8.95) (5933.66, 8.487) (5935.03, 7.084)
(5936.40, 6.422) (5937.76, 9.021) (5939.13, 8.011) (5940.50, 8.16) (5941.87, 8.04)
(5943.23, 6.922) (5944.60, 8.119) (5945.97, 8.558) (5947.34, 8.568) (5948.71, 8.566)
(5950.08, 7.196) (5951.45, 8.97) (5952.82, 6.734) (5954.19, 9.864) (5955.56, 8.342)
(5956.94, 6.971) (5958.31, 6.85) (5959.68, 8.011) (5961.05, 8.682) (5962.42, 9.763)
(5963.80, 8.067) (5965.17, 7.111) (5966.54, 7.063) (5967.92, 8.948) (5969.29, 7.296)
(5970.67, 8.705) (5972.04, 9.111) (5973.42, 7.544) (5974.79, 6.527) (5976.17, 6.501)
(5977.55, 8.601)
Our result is 1.12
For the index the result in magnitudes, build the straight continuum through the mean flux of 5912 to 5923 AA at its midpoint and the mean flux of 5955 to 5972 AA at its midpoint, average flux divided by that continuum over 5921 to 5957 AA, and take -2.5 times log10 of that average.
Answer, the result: -0.06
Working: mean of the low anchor 7.41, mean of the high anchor 8.02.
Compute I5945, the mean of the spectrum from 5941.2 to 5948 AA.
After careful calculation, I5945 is 8.05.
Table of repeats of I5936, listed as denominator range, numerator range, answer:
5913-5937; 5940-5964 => 1.05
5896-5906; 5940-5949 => 1.21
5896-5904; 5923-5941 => 1.22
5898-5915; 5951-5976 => 1.08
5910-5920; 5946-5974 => 1.16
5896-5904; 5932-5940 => 1.19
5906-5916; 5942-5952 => 1.06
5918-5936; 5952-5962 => 0.99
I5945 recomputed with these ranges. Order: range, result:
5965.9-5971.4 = 8.02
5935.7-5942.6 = 7.93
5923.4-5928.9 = 7.98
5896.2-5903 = 6.56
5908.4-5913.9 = 7.51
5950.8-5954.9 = 8.52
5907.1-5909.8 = 9.32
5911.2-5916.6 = 6.76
